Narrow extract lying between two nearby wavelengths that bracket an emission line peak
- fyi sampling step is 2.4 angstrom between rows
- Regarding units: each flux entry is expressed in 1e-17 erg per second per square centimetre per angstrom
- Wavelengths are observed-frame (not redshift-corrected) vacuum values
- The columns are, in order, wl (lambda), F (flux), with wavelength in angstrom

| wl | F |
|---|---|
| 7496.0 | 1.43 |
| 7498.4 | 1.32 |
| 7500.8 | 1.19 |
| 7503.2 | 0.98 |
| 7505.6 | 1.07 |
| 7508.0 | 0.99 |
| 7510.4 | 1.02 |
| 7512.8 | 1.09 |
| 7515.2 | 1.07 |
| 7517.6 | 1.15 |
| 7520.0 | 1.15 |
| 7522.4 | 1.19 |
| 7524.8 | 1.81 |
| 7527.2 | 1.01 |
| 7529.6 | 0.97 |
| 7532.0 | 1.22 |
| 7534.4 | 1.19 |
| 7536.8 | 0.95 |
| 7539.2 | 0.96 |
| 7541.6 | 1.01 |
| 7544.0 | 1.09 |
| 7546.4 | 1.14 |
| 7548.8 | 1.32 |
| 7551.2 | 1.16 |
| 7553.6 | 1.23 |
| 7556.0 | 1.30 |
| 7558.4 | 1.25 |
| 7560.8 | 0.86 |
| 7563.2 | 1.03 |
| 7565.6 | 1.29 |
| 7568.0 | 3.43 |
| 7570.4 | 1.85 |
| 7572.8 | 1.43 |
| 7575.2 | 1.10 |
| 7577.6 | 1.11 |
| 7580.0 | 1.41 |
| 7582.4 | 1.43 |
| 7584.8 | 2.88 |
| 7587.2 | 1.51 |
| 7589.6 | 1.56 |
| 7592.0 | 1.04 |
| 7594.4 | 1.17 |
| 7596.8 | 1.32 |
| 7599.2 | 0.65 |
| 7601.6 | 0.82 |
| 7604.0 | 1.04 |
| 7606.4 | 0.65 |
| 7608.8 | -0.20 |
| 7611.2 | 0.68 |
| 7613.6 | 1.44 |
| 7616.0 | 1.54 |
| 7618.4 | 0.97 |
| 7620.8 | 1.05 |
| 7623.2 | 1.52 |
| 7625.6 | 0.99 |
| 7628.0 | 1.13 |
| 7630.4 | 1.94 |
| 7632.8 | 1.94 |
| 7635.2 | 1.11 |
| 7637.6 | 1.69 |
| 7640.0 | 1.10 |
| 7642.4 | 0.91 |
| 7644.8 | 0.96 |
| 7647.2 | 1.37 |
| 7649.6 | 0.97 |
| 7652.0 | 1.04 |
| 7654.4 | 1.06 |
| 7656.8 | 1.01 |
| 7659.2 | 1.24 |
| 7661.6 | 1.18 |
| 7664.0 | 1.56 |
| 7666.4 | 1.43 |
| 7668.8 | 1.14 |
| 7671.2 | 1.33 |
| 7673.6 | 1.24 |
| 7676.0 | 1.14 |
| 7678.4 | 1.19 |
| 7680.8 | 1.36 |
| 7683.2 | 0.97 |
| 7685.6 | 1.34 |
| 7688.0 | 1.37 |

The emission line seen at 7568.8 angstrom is [S II]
